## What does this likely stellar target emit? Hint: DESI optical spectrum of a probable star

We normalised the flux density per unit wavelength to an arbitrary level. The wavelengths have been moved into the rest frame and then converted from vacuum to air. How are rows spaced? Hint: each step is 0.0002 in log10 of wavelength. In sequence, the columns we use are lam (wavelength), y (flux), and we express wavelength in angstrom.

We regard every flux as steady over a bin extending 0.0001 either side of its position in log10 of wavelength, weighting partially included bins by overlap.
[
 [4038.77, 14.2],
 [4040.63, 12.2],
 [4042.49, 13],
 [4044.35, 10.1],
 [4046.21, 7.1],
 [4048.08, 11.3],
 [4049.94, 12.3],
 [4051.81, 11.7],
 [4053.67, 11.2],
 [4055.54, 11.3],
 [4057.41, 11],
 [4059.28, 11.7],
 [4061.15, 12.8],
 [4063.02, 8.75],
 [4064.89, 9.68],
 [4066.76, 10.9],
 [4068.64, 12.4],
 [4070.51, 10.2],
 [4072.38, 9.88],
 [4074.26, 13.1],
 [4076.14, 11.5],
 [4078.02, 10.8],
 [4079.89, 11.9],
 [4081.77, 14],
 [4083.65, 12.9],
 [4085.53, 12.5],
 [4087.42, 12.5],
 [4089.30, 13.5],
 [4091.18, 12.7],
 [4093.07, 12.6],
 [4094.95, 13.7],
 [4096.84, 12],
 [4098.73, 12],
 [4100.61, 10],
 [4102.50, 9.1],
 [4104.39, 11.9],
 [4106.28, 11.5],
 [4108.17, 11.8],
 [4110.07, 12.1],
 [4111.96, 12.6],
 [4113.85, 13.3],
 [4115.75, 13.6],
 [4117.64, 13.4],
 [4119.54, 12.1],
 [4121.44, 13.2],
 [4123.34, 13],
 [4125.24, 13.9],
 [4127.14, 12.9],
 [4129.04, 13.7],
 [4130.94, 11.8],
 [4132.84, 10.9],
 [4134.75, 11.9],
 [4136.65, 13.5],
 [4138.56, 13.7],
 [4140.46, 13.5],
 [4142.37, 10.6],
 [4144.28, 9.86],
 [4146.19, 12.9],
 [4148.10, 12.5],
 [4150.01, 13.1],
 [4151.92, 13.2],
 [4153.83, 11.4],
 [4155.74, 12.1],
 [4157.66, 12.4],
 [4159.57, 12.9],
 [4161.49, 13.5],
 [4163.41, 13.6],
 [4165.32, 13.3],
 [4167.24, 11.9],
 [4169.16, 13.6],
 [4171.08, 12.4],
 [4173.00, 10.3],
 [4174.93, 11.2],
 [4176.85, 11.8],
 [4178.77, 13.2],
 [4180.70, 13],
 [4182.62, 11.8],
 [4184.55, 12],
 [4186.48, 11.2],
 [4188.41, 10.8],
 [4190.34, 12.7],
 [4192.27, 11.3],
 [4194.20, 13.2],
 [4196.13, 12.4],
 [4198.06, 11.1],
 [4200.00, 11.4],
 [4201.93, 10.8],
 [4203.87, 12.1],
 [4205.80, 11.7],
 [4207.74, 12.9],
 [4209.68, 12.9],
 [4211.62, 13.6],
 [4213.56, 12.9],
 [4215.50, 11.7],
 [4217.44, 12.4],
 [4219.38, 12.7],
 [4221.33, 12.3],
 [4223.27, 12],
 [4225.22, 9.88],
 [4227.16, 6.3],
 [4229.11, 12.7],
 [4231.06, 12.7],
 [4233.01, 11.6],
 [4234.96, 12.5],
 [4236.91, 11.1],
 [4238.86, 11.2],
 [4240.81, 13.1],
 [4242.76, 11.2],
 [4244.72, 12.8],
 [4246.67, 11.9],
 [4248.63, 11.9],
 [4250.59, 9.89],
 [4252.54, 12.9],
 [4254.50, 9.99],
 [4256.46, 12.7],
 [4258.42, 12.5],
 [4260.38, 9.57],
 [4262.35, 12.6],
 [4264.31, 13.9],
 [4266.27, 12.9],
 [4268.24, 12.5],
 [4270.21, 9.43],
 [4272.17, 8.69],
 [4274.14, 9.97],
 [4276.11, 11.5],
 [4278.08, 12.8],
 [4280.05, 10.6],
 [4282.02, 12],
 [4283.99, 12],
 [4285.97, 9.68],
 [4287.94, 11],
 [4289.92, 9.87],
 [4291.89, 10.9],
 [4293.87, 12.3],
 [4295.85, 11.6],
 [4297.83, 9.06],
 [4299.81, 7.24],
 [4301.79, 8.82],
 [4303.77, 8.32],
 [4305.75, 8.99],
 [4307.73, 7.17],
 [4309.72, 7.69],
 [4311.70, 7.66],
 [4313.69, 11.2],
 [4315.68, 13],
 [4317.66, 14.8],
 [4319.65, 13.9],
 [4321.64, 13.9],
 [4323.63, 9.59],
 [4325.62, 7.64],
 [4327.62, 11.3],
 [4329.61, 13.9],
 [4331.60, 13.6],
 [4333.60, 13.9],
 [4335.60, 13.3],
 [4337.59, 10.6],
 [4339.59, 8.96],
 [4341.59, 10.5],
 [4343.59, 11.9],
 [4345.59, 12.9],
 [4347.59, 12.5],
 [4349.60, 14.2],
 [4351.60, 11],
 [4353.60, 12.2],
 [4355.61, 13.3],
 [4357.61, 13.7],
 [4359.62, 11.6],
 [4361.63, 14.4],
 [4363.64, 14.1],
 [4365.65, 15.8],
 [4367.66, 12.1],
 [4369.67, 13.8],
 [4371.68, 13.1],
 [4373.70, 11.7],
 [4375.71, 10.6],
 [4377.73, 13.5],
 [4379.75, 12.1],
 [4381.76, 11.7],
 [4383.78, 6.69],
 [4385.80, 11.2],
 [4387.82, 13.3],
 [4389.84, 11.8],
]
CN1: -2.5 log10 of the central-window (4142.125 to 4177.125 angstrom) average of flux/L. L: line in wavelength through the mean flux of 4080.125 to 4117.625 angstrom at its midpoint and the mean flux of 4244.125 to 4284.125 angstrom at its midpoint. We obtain -0.020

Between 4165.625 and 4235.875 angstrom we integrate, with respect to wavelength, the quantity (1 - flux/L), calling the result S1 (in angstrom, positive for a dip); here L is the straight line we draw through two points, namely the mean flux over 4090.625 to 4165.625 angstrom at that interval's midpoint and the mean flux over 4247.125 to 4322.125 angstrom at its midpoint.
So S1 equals -1.18 angstrom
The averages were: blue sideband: 12.4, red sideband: 10.9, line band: 11.9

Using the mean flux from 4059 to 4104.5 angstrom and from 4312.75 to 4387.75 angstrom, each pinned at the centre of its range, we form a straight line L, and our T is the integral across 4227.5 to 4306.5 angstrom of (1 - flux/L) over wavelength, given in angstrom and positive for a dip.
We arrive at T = 6.34 angstrom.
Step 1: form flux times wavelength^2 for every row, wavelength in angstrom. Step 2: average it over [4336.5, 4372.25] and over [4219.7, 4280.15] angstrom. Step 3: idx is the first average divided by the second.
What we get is 1.2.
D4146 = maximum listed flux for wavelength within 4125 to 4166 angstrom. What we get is 13.9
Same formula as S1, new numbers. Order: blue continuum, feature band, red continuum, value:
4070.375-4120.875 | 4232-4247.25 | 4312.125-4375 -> 0.5 angstrom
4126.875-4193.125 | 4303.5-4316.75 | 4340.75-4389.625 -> 3.4 angstrom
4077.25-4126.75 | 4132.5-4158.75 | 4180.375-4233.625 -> -0.2 angstrom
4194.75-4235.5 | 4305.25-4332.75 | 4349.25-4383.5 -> 3.0 angstrom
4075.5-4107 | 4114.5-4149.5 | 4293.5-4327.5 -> -2.7 angstrom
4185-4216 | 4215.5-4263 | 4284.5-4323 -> -0.7 angstrom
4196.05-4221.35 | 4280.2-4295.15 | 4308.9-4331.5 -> 0.7 angstrom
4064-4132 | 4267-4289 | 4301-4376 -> 1.8 angstrom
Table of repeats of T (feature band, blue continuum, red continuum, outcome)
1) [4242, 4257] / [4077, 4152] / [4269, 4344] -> -0.5 angstrom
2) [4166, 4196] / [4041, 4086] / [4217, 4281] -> -1.5 angstrom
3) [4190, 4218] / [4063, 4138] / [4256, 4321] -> -1.9 angstrom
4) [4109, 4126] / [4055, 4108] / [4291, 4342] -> -2.2 angstrom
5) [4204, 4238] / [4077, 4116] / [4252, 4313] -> -2.4 angstrom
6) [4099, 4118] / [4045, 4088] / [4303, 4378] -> -0.8 angstrom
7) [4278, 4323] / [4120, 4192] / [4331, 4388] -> 6.5 angstrom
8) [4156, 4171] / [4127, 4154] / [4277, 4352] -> -0.9 angstrom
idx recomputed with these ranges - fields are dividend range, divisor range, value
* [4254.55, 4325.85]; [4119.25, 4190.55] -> 0.93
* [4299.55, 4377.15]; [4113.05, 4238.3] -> 1.04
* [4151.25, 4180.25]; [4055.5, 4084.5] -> 1.14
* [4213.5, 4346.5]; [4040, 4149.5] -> 1.03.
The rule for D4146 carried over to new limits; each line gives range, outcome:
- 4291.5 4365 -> 14.8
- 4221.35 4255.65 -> 13.1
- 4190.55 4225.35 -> 13.6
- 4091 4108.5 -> 13.7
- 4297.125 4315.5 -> 11.2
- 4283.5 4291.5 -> 12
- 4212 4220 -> 12.9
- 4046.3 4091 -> 14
